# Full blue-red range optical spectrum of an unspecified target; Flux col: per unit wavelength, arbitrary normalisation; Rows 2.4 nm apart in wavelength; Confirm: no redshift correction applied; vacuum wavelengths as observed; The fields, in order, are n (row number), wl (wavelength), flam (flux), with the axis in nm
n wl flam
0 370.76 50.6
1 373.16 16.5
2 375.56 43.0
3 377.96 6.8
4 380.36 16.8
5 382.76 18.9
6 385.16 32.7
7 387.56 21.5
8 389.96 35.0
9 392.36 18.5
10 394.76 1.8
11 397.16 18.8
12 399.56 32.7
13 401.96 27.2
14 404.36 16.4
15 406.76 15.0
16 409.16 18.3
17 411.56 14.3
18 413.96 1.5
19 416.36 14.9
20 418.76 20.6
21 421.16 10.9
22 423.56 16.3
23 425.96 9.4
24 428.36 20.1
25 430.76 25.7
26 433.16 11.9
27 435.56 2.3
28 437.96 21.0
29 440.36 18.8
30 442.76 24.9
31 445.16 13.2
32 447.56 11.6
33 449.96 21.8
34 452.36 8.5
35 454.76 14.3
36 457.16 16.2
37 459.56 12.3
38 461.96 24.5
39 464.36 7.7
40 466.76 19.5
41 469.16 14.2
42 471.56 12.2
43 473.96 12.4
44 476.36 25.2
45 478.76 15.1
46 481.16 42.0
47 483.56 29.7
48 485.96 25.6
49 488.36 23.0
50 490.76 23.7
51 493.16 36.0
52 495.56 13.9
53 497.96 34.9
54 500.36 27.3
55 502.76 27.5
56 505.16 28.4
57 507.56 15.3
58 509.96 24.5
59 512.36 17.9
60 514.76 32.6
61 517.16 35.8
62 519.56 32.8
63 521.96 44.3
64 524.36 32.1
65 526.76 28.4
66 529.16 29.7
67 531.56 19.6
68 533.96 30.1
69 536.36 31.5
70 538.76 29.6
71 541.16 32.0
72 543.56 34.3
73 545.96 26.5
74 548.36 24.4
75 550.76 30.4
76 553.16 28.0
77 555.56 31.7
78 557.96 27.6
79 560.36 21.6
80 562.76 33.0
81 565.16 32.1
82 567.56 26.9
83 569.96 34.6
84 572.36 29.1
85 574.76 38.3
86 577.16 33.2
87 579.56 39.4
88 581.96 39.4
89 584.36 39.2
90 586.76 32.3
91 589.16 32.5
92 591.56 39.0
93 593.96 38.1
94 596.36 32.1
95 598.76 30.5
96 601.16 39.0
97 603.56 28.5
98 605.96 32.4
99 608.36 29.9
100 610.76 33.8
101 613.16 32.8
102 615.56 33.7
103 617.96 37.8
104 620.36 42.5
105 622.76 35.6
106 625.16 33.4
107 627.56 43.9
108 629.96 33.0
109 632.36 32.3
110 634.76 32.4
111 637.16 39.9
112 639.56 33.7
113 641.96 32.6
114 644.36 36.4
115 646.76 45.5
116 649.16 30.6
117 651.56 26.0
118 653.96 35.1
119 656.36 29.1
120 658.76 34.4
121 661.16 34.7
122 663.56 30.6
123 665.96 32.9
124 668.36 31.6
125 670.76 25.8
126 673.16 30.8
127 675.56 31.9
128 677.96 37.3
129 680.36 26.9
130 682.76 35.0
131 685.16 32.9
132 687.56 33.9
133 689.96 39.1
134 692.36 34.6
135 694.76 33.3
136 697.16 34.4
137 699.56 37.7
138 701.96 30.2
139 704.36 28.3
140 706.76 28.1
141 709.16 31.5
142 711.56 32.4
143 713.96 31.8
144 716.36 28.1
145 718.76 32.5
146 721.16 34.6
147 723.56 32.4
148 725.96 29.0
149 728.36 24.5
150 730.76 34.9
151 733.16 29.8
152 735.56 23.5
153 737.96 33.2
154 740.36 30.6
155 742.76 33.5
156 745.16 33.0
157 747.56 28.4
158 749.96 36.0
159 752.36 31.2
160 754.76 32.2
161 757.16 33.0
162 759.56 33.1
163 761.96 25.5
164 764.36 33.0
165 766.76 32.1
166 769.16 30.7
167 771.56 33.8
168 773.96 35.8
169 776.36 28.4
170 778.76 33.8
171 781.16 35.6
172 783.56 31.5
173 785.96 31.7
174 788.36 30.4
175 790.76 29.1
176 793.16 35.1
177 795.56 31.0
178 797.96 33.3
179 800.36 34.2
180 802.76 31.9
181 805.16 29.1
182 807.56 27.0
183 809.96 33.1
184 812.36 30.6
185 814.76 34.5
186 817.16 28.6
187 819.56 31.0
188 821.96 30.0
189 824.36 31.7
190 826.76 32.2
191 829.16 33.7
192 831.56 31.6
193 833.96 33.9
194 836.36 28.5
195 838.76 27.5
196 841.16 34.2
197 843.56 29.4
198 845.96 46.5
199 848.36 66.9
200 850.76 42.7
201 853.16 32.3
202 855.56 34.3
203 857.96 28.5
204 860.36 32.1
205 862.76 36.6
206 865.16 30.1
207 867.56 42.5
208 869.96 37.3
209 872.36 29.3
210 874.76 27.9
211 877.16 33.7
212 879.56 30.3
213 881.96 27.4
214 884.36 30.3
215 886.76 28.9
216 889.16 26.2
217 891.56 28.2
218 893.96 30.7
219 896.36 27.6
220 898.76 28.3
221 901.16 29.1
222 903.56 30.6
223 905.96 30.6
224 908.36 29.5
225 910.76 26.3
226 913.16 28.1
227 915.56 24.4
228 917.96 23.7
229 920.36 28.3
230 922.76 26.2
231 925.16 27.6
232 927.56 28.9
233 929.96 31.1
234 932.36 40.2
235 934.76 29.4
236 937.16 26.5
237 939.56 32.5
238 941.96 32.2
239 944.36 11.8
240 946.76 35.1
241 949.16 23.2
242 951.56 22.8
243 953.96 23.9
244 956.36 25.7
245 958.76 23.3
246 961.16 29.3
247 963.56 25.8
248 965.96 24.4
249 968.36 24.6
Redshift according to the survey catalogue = 0.29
